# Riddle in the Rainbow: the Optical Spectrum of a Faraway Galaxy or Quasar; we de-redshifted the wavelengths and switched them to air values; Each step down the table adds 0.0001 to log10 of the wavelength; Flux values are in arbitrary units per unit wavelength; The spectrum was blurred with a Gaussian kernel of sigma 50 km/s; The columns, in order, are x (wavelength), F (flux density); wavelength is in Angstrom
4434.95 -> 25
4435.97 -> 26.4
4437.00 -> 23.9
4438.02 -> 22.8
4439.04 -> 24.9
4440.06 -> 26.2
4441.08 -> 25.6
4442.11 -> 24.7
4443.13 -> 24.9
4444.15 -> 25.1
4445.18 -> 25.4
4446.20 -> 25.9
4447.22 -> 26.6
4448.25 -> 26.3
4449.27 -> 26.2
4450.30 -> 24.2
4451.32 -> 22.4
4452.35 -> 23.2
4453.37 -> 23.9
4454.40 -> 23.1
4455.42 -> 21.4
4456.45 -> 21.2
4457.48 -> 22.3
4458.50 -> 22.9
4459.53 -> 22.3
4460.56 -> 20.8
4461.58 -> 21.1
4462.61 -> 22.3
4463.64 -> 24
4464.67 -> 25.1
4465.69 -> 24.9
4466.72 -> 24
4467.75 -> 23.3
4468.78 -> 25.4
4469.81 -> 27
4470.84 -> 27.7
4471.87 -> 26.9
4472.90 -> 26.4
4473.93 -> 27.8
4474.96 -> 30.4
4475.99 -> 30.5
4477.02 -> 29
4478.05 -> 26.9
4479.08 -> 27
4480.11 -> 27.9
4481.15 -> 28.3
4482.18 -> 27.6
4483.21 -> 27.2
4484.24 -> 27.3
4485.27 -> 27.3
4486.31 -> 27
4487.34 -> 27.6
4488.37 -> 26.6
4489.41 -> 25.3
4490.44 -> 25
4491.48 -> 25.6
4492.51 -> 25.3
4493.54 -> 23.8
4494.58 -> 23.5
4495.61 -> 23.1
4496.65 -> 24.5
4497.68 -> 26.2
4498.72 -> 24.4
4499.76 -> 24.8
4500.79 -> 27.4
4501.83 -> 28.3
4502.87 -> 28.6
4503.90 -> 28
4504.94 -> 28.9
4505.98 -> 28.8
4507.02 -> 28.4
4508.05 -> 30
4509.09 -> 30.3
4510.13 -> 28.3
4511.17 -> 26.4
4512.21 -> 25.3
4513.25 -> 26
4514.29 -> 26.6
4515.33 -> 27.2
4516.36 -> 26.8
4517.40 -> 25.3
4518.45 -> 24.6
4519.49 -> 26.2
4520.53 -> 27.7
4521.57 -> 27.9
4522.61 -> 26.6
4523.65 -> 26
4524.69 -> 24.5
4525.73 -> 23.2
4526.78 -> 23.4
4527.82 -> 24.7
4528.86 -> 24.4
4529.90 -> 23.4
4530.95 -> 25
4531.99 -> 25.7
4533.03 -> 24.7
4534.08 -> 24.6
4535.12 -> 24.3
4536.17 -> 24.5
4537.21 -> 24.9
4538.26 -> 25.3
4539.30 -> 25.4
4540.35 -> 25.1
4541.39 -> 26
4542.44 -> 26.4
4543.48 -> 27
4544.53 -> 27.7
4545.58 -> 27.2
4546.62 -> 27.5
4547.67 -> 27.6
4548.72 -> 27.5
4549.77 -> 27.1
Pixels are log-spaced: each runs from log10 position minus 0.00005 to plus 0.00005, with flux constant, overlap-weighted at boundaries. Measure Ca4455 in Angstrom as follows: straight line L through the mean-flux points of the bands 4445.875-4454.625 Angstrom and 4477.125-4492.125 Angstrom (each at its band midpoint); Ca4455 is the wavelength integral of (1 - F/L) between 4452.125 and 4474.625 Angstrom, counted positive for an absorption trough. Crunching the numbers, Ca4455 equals 1.4 Angstrom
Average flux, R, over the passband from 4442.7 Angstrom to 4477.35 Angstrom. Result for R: 24.8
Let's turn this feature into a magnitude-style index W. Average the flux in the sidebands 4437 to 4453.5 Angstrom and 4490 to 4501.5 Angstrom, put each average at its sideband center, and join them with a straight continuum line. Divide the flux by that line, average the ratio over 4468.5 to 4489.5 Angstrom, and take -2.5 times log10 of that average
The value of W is -0.109 mag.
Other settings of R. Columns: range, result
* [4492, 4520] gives 26.6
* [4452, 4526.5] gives 25.9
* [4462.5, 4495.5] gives 26.4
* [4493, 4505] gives 25.8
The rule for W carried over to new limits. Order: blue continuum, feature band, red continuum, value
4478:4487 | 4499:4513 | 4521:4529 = -0.07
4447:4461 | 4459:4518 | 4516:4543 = -0.09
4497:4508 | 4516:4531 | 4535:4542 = 0.03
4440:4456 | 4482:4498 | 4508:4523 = 0.01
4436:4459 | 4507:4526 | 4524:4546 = -0.07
